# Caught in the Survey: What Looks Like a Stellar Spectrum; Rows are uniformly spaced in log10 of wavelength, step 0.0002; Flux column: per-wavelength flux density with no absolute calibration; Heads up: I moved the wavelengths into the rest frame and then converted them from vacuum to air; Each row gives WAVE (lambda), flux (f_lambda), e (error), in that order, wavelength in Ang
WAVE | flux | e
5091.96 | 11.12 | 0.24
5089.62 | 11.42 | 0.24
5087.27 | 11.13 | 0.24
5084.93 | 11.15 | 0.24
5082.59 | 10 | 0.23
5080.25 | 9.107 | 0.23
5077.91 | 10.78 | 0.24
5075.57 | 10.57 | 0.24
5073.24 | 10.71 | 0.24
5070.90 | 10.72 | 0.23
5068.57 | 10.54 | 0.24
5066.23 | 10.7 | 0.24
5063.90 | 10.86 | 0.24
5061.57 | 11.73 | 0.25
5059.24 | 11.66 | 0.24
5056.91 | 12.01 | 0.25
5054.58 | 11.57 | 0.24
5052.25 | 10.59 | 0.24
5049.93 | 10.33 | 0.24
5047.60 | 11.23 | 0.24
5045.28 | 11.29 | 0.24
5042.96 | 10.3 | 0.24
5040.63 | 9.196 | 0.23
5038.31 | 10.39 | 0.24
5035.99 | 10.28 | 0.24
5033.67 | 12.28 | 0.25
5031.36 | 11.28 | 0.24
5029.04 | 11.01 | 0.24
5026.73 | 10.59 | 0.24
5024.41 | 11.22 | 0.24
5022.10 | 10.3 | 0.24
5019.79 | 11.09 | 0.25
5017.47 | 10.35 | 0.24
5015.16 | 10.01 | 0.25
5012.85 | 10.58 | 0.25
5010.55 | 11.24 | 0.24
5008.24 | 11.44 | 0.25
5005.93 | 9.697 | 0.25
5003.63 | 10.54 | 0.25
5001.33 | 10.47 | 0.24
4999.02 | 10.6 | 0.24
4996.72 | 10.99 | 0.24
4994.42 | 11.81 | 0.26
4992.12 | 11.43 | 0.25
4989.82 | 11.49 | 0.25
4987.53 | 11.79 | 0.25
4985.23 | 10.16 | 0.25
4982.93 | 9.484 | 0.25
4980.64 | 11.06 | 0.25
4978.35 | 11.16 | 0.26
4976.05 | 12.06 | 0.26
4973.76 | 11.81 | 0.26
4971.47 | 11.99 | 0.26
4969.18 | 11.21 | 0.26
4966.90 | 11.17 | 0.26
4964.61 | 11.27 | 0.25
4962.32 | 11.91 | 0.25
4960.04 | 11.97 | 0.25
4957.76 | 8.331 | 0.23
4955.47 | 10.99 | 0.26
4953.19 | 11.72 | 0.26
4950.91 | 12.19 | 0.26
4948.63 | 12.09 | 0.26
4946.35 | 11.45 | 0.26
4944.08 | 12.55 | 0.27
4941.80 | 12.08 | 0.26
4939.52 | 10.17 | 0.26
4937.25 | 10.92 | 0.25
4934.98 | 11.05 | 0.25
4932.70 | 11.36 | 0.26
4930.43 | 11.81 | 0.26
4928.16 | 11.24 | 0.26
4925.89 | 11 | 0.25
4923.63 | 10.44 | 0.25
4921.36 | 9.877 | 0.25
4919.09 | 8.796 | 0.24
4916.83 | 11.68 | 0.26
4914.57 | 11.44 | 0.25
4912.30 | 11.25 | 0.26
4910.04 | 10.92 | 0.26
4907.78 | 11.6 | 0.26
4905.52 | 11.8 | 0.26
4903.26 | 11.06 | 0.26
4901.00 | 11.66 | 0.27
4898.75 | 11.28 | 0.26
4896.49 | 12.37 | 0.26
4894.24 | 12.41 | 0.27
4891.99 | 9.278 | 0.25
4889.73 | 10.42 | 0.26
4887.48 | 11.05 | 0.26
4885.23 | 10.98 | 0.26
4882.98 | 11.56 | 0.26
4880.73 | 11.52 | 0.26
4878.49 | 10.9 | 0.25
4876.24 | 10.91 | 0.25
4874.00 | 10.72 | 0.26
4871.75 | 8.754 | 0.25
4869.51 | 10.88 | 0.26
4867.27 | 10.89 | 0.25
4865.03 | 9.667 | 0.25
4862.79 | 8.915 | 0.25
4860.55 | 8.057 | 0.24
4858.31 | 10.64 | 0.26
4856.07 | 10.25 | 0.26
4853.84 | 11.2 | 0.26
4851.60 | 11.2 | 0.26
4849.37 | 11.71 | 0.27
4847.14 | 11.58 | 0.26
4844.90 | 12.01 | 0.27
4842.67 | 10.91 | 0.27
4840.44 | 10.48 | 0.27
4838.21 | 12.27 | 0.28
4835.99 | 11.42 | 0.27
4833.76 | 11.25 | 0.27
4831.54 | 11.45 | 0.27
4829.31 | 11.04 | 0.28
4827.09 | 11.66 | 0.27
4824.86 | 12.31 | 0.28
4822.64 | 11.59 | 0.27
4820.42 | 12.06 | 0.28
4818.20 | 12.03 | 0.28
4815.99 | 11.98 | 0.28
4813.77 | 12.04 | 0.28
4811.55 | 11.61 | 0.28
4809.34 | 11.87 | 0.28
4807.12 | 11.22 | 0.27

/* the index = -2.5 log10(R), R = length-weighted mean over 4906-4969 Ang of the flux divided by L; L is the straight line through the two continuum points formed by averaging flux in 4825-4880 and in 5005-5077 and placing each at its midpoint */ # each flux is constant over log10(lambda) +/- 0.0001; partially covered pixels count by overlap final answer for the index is -0.03 mag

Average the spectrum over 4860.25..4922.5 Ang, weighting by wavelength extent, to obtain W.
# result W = 10.8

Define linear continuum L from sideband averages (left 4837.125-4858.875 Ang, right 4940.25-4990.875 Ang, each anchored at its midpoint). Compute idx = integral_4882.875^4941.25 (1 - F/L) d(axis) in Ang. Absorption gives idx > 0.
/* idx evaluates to 1.25 Ang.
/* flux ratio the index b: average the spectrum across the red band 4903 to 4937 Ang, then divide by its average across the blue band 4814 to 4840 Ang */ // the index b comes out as 0.9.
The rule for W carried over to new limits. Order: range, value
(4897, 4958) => 11.2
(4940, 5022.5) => 11.1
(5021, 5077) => 10.9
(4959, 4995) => 11.4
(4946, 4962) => 11.3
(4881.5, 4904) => 11.2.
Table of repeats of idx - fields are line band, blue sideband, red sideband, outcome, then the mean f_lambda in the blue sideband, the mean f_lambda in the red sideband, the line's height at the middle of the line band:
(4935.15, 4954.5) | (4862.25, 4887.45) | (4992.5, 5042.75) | -1.74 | 10.6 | 10.7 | 10.7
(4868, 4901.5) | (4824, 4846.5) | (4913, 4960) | 0.92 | 11.5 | 11.1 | 11.3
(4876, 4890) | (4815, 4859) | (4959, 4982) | 0.48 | 11.5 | 11.5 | 11.5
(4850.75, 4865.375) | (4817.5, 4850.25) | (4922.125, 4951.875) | 1.96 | 11.6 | 11.4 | 11.5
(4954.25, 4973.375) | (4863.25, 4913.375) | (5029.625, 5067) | -0.28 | 11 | 11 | 11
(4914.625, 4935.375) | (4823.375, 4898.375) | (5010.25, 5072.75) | 0.15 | 10.9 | 10.9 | 10.9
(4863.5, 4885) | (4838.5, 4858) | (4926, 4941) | 1.03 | 11.2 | 11.1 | 11.2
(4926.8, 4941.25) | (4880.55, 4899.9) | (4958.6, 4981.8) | 0.31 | 11.2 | 11.5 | 11.4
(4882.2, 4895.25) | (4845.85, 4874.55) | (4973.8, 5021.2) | -0.58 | 10.3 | 10.9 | 10.5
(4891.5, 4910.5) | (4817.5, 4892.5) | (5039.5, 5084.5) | -1.00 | 10.9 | 10.7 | 10.9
